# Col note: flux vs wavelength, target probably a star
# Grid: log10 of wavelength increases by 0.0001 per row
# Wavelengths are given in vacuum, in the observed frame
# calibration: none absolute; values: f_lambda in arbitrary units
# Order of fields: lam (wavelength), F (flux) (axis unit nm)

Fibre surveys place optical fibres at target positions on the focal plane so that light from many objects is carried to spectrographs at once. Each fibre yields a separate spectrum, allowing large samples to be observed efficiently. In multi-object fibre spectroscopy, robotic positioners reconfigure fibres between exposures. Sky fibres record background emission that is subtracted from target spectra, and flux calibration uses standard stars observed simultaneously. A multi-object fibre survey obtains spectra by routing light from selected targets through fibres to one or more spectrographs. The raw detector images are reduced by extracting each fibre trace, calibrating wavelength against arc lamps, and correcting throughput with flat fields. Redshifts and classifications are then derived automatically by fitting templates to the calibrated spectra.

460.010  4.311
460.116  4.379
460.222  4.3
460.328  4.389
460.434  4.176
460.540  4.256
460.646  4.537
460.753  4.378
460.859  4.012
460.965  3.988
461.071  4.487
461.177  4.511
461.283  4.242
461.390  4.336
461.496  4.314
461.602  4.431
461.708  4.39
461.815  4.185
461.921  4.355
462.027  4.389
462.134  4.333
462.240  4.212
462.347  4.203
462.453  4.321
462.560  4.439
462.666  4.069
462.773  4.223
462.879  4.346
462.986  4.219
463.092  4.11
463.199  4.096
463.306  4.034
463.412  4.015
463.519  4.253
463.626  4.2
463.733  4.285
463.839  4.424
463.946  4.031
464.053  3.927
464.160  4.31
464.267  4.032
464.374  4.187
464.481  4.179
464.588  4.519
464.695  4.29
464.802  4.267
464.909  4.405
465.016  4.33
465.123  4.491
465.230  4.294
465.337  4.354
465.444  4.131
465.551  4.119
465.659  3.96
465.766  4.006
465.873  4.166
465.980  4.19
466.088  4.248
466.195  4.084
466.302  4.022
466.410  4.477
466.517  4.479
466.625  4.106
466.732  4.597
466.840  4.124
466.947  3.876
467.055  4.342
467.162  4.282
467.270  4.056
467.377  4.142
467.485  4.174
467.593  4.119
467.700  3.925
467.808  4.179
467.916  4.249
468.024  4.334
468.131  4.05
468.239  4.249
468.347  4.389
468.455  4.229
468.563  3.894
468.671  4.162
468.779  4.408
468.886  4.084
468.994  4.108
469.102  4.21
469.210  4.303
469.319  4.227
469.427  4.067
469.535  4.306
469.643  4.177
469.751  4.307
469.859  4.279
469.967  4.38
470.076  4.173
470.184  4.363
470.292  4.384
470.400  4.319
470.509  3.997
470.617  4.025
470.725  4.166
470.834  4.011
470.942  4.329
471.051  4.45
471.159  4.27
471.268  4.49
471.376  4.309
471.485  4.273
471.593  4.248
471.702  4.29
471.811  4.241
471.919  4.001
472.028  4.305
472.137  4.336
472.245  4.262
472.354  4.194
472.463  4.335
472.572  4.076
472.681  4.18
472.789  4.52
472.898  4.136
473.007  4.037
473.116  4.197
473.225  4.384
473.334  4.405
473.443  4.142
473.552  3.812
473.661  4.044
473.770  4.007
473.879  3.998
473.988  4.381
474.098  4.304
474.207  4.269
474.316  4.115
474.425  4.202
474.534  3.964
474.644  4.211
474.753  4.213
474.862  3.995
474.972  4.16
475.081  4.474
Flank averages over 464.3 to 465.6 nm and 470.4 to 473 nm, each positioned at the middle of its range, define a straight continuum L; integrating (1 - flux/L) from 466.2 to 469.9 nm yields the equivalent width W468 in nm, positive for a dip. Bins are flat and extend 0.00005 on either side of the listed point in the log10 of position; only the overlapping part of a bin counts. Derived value 0.06 nm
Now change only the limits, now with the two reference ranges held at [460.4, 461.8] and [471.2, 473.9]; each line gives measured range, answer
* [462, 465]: 0.04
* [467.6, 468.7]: 0.02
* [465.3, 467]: 0.03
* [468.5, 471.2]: 0.01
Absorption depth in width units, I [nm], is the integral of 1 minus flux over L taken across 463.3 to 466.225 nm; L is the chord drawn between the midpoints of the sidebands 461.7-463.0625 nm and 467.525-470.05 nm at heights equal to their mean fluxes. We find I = 0.03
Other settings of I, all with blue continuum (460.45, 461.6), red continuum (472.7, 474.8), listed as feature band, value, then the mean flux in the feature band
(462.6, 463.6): 0.03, 4.16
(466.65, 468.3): 0.02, 4.18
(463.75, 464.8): 0.01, 4.22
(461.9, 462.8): 0.00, 4.28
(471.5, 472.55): -0.01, 4.24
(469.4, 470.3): -0.01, 4.27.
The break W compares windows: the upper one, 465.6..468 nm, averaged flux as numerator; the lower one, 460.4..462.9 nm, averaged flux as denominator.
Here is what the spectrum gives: 1.0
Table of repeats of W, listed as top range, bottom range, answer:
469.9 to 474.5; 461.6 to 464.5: 1.00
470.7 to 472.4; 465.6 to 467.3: 1.02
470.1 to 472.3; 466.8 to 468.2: 1.03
